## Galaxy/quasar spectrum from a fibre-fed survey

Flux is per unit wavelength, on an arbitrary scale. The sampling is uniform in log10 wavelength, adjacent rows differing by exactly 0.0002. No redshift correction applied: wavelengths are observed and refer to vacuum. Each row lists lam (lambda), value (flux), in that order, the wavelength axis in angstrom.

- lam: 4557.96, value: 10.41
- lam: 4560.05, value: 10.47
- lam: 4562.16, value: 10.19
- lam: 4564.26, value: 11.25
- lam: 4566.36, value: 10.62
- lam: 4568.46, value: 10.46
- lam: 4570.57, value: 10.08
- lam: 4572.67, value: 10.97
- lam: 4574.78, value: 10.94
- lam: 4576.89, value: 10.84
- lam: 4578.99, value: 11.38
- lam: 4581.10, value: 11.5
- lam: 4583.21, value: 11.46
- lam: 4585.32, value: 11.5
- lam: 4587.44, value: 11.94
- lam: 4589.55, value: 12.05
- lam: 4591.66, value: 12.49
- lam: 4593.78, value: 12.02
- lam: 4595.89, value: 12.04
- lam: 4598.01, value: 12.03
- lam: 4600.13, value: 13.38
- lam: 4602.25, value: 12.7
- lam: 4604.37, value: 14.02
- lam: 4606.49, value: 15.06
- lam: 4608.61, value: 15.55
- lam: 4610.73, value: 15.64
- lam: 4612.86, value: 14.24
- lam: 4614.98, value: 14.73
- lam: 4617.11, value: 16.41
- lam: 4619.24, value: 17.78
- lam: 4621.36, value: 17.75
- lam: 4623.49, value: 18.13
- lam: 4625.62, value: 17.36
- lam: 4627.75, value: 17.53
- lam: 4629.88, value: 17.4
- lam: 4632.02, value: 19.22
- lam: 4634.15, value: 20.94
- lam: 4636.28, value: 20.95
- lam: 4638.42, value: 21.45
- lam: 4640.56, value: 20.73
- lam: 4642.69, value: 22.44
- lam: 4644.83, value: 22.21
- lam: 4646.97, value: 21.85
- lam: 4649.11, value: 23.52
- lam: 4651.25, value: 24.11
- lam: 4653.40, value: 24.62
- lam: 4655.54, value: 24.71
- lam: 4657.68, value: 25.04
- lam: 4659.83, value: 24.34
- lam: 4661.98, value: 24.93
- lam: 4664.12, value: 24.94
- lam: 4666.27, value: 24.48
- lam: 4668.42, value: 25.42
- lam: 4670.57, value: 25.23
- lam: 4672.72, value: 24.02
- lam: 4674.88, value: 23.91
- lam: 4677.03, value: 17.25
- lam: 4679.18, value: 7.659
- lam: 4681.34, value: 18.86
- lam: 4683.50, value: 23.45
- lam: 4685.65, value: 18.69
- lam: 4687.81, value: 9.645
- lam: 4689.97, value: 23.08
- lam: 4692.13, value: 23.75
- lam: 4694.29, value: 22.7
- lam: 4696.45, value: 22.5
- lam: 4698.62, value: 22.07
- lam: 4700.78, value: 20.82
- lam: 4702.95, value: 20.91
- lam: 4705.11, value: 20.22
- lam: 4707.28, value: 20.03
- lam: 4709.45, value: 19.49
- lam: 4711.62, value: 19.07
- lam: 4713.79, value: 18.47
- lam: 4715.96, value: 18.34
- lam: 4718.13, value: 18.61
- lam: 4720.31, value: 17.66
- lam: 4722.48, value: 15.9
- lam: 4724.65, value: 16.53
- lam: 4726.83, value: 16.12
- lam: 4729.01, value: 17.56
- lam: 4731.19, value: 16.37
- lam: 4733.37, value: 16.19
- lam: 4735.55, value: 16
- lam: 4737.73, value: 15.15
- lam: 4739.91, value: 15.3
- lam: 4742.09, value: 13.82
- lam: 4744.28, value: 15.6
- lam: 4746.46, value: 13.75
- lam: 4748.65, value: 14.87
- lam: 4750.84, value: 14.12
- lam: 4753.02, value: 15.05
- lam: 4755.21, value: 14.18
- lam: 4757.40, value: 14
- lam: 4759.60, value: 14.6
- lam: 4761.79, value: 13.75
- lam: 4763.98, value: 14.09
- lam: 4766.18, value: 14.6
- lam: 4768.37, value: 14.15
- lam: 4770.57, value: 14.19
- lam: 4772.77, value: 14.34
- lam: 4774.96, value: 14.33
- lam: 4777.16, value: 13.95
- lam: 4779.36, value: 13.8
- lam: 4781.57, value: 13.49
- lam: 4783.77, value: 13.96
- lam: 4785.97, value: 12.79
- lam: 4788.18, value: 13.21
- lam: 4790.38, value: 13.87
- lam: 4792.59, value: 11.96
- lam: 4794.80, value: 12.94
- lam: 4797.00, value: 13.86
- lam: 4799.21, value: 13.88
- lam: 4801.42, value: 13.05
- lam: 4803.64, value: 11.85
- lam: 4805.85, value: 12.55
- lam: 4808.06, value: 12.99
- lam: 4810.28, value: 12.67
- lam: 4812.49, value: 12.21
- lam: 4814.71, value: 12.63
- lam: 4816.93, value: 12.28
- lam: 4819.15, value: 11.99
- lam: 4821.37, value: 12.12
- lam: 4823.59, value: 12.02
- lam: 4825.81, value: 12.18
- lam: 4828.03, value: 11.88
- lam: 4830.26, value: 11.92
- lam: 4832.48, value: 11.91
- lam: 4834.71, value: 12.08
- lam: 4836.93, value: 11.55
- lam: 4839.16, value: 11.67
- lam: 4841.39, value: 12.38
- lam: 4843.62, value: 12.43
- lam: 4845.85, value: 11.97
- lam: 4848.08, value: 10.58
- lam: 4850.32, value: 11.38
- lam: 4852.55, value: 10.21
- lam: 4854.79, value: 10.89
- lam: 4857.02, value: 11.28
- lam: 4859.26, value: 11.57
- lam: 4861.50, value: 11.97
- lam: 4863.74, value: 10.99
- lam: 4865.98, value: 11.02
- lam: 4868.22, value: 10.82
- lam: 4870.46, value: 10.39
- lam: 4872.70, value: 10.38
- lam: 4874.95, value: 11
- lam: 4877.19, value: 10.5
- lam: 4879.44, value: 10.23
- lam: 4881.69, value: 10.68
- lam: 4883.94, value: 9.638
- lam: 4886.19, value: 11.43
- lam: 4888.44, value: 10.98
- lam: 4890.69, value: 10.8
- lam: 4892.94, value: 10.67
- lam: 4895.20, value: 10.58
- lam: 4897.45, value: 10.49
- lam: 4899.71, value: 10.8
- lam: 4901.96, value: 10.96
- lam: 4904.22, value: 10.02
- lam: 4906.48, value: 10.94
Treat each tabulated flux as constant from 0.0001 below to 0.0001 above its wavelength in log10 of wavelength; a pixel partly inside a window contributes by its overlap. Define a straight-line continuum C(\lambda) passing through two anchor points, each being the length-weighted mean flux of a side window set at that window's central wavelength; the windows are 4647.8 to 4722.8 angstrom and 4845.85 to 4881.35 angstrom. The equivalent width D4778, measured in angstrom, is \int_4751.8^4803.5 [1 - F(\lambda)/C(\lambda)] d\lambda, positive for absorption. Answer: 6.7 angstrom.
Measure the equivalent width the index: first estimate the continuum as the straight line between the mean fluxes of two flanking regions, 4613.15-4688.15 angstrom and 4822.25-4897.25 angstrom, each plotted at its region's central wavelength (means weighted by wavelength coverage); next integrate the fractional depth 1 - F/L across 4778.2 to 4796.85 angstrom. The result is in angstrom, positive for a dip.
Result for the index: 1.53 angstrom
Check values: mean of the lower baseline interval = 20.7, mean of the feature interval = 13.3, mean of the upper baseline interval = 11.2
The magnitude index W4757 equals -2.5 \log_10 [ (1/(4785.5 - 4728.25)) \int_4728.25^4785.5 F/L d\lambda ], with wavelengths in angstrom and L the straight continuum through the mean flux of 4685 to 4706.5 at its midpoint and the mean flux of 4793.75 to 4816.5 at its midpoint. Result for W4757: 0.11 mag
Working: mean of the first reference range 20.5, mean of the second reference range 12.8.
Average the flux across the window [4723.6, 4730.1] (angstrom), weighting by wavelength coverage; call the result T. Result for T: 16.7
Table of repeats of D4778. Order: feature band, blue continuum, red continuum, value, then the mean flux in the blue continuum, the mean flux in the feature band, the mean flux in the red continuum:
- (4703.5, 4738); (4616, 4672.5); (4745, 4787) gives -1.51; 21.7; 17.7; 14.1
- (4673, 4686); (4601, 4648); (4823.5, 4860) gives -1.85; 17.9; 18.6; 11.6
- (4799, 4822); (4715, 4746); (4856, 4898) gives 1.36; 16.3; 12.5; 10.8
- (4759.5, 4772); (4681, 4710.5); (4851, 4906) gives 1.91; 20.5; 14.2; 10.8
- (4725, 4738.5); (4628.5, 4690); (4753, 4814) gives 0.47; 21.5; 16.3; 13.5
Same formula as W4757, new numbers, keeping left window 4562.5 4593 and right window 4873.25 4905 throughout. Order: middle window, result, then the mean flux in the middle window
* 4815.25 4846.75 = -0.12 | 12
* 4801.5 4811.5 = -0.17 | 12.6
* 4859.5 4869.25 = -0.06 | 11.2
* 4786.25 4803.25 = -0.21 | 13.2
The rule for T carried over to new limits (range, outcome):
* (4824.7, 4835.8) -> 12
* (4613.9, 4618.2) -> 15.6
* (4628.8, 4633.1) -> 18.3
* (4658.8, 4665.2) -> 24.7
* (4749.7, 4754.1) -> 14.6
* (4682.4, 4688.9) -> 17.3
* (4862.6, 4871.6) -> 10.8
